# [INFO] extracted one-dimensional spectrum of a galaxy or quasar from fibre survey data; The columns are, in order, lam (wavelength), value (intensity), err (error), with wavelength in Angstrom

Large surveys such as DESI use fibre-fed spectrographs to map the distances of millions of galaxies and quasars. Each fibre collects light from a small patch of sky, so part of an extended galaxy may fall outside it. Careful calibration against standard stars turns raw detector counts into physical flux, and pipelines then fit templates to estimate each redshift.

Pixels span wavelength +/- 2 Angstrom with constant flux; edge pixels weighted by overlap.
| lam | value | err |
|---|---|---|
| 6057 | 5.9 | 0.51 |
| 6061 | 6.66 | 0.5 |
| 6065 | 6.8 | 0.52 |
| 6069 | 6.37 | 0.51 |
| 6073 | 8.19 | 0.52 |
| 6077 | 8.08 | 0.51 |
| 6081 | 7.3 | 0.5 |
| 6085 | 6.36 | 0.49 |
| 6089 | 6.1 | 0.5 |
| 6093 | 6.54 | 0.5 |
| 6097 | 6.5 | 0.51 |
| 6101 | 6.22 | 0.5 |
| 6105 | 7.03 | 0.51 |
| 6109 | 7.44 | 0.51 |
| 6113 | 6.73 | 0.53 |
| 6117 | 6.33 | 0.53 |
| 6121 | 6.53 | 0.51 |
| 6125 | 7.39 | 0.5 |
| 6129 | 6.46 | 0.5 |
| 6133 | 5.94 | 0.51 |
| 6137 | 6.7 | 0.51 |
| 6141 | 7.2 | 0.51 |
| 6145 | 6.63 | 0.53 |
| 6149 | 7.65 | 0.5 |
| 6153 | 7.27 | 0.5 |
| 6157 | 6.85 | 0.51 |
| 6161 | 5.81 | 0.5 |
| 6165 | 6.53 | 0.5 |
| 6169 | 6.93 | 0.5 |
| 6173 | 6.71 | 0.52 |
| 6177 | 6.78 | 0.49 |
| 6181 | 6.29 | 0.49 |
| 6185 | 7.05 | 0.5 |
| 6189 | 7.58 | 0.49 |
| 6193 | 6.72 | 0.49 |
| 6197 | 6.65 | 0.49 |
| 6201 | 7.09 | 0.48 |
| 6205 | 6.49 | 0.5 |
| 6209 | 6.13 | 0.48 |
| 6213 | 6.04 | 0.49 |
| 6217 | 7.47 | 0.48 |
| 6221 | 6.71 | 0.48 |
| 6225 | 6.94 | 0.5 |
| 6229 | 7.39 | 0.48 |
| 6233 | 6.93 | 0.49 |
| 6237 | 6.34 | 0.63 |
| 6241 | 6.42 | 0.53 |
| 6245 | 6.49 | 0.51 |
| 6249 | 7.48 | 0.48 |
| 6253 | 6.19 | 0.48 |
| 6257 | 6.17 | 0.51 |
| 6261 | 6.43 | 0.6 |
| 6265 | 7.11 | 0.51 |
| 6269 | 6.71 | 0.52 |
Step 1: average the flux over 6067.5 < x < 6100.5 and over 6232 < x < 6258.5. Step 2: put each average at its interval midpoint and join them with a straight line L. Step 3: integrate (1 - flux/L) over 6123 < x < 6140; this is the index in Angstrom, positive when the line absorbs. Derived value 0.4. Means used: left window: 6.91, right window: 6.57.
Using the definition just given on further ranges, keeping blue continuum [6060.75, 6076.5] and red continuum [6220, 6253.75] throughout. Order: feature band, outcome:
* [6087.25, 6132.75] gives 2.7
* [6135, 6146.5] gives 0.2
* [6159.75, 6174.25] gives 0.9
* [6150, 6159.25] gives -0.2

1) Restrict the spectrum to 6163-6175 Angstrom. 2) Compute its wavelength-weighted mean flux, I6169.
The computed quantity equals 6.72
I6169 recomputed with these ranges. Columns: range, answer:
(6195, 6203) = 6.87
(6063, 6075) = 7.12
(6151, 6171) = 6.68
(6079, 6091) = 6.59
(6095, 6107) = 6.58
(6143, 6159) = 7.1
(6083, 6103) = 6.34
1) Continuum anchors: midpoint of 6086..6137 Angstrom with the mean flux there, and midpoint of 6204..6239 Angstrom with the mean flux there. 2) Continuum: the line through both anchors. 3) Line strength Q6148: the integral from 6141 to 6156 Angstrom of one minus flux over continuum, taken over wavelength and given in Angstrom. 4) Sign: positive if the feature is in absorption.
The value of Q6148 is -1.2 Angstrom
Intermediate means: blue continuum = 6.6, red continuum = 6.72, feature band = 7.16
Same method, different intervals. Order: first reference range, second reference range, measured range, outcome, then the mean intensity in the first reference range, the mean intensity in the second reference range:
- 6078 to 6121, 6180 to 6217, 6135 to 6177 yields -0.75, 6.68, 6.72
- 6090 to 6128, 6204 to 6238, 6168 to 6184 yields 0.10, 6.72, 6.73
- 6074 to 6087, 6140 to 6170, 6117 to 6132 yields 0.78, 7.32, 6.85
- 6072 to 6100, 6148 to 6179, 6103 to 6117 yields -0.14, 6.94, 6.79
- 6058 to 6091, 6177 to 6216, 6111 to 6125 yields 0.42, 6.95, 6.7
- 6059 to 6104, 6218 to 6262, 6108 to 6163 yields 0.17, 6.83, 6.7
